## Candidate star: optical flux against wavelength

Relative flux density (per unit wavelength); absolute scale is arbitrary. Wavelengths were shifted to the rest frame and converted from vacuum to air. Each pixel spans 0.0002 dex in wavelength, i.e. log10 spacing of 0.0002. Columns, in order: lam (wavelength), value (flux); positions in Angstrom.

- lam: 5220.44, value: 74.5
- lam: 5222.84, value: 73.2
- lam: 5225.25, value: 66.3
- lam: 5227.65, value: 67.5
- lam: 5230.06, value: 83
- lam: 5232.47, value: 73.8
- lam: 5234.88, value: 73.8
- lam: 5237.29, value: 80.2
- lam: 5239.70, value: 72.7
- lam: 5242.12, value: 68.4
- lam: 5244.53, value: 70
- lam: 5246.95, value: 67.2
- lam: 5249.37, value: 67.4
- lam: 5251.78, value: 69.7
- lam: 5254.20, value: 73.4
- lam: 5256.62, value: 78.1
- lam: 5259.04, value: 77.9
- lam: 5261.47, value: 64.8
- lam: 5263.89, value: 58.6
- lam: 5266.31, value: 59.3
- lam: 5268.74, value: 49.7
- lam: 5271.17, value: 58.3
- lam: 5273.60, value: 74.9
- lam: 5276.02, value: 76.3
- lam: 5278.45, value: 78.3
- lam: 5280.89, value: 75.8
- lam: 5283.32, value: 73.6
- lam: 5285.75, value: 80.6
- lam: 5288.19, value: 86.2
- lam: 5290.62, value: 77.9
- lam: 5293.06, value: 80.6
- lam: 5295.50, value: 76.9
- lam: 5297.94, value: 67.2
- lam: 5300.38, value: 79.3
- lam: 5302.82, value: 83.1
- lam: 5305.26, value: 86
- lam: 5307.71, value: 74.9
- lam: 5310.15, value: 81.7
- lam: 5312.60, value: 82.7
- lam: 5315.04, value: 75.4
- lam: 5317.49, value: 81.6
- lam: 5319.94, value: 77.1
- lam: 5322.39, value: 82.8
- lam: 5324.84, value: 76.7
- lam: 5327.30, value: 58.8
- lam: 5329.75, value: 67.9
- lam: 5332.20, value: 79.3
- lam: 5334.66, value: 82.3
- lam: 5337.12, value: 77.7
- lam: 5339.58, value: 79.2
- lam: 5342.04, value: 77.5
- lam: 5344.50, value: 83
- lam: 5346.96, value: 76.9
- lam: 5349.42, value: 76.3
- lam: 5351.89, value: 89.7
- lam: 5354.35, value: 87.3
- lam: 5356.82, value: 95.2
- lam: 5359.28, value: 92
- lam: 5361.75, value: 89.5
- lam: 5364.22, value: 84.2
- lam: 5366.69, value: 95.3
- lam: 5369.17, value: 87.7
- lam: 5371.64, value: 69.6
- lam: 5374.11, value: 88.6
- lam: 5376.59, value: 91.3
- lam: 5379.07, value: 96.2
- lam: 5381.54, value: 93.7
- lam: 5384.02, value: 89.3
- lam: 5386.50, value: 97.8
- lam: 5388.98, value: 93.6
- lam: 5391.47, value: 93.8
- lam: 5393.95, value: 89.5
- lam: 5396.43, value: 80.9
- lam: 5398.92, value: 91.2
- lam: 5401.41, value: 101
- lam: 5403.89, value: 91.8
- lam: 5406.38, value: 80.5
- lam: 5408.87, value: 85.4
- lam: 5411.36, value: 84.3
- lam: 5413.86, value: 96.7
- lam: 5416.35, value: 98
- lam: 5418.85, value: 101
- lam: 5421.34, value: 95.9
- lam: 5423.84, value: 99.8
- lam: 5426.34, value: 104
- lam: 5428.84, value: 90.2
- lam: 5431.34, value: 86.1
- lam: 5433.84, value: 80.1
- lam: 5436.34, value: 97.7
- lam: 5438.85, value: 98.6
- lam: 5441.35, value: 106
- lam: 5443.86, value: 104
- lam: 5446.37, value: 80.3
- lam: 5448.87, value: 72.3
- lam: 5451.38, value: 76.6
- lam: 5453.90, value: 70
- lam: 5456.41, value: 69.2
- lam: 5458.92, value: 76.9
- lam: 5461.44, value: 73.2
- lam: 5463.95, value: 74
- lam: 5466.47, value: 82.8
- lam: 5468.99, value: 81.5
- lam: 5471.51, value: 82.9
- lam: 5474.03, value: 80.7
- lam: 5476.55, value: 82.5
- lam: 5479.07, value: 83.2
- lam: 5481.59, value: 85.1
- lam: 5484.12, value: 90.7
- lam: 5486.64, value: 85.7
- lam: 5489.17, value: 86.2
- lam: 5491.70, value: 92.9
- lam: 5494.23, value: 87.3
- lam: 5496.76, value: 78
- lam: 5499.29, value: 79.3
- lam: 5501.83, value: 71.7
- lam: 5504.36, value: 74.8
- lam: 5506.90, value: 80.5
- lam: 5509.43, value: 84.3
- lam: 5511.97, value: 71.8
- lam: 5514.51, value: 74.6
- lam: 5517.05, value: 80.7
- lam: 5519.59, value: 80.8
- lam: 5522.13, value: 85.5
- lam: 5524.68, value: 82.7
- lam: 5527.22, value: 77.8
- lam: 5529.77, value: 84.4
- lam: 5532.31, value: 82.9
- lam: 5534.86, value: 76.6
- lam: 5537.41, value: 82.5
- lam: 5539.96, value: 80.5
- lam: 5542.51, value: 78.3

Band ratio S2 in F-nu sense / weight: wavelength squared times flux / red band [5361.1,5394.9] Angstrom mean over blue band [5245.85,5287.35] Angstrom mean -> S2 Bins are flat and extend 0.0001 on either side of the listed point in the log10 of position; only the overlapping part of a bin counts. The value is 1.3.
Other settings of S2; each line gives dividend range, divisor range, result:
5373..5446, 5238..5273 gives 1.47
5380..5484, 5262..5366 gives 1.18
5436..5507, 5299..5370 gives 1.07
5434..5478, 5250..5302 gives 1.22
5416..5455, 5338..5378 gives 1.10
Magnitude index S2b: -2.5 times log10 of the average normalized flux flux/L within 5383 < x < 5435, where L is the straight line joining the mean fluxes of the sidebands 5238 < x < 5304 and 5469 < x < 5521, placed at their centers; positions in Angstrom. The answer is -0.18 mag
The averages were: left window 72.1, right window 81.7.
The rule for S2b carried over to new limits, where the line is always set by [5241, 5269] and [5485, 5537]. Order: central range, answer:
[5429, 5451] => -0.166 mag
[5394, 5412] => -0.170 mag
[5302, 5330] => -0.100 mag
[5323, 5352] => -0.070 mag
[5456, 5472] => 0.017 mag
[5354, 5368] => -0.234 mag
